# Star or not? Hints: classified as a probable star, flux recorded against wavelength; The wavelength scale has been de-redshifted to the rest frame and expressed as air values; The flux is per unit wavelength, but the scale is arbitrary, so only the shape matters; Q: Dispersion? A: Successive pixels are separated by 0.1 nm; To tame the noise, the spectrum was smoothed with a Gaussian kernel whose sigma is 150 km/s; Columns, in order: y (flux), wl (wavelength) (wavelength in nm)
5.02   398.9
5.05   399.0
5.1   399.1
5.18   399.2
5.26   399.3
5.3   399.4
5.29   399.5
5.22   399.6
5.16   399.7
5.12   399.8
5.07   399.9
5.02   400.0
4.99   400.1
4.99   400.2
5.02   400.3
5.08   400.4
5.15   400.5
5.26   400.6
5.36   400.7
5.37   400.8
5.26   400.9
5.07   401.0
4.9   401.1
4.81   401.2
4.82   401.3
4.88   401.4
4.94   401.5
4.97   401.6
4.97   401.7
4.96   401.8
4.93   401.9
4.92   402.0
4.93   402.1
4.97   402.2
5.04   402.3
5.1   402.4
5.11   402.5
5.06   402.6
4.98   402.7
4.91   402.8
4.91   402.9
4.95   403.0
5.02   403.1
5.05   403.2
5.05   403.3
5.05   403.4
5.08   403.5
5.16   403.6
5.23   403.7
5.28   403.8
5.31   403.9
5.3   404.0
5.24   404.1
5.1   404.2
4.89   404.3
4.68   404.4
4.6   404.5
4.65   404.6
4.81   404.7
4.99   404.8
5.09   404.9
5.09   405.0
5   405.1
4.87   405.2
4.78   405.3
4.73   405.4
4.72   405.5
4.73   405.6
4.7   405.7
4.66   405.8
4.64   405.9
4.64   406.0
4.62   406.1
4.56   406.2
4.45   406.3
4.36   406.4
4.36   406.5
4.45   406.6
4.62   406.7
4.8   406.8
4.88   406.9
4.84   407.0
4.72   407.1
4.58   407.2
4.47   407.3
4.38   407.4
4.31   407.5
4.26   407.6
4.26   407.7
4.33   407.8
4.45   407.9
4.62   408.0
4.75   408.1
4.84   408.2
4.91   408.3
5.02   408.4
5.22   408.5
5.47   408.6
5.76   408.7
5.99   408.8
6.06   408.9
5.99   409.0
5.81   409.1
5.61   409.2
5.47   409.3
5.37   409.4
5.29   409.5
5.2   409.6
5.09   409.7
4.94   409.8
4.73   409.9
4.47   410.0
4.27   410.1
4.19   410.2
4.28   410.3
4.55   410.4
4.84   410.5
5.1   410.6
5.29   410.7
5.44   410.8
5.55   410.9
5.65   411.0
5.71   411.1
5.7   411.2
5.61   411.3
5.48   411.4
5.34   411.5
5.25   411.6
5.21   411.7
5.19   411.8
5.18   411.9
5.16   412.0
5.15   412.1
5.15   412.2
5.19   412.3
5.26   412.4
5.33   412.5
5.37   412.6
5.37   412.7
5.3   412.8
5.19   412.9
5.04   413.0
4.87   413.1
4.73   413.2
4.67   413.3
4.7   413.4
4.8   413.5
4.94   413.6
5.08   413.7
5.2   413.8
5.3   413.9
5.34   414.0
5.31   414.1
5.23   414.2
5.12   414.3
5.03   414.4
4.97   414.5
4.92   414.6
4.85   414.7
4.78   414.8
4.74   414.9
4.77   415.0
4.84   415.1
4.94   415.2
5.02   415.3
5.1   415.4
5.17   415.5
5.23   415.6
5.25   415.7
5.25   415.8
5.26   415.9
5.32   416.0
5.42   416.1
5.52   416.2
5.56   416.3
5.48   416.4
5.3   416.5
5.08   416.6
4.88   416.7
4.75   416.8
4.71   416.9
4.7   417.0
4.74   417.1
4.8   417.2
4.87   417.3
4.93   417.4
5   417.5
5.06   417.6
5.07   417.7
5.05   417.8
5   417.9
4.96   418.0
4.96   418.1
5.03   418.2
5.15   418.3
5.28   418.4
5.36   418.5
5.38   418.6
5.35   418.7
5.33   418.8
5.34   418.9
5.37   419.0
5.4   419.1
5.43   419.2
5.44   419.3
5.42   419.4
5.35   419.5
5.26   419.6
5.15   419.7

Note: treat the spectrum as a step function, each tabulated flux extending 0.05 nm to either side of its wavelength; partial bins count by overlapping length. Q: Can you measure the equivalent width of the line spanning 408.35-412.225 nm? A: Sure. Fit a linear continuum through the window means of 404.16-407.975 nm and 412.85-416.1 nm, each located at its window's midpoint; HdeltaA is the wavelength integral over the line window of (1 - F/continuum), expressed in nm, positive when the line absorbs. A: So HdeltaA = -0.324 nm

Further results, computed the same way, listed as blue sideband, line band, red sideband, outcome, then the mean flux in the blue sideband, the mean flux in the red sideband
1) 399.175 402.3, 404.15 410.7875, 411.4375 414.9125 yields 0.300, 5.07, 5.1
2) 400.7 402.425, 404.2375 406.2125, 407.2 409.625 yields 0.100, 5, 5.07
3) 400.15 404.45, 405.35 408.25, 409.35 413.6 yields 0.283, 5.05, 5.1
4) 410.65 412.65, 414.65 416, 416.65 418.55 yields 0.023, 5.36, 4.96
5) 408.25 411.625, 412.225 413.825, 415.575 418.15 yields 0.035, 5.25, 5.08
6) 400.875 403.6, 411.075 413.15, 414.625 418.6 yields -0.102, 4.99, 5.06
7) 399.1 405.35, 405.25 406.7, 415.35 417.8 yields 0.131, 5.04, 5.1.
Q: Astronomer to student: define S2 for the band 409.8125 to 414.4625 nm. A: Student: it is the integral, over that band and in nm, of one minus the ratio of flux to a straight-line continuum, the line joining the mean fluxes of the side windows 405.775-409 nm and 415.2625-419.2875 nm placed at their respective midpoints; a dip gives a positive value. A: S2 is -0.138 nm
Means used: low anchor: 4.78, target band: 5.1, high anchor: 5.15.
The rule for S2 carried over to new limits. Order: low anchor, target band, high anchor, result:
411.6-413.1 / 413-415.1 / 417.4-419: 0.092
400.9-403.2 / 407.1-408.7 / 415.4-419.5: 0.111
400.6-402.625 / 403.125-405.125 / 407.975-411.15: 0.015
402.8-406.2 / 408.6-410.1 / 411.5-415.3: -0.112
